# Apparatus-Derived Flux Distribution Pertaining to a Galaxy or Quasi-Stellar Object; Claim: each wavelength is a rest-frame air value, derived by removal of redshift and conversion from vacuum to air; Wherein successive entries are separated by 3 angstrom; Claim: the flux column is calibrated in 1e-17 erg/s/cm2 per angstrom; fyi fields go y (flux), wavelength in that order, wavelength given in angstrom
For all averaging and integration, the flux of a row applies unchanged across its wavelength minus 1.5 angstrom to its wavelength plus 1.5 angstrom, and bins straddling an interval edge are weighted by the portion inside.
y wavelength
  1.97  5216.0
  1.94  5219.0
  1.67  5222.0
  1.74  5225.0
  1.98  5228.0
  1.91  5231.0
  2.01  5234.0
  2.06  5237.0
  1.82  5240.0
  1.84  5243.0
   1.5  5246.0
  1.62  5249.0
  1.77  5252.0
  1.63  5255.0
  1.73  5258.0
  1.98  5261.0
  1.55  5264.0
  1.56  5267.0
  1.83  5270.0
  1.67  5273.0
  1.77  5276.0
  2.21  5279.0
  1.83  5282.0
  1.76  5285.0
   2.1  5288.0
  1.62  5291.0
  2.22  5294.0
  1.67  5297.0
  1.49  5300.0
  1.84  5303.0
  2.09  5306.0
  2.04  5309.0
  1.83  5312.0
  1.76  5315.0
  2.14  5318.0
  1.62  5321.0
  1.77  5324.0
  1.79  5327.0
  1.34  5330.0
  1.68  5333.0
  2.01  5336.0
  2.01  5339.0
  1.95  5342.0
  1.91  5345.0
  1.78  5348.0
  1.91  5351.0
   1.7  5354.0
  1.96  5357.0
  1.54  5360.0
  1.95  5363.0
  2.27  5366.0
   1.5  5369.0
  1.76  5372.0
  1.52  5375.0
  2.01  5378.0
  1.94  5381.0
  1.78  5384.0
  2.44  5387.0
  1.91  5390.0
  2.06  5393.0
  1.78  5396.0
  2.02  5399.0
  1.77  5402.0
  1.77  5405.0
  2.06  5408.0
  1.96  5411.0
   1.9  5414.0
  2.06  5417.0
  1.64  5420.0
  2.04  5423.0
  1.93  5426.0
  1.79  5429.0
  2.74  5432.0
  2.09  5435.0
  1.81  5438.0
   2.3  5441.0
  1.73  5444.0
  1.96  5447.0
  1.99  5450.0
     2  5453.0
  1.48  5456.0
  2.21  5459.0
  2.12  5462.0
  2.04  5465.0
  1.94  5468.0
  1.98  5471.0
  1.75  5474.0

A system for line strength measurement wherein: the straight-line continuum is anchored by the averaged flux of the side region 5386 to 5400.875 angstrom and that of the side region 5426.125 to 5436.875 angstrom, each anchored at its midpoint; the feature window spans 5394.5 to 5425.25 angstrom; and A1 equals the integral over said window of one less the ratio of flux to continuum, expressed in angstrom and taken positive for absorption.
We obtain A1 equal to 2.7 angstrom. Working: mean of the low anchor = 2.02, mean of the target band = 1.9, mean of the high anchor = 2.16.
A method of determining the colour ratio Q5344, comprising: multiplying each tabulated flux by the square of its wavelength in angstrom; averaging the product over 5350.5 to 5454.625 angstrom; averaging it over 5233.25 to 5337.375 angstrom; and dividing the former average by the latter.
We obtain 1.12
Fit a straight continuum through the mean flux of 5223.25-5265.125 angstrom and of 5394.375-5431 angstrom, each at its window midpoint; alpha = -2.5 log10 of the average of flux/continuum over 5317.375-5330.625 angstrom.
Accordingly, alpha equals 0.07 mag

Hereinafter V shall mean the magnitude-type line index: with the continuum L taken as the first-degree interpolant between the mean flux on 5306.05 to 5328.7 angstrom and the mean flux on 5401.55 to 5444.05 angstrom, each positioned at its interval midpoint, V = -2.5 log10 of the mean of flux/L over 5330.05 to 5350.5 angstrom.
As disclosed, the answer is 0.02 mag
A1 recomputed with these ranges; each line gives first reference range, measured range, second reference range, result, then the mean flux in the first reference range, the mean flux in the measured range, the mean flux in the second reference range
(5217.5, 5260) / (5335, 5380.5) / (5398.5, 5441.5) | 1.6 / 1.8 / 1.85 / 1.98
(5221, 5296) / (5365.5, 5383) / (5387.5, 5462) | 1.0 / 1.82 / 1.81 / 1.97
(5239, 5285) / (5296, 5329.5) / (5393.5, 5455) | 0.2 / 1.75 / 1.81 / 1.96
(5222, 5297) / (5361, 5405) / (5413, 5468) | 0.8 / 1.82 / 1.9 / 1.99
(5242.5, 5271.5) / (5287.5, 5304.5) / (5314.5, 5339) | -0.6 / 1.7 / 1.81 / 1.78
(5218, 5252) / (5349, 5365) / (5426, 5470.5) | 0.9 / 1.82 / 1.83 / 2.01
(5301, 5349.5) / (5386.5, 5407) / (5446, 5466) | -0.3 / 1.84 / 1.94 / 1.97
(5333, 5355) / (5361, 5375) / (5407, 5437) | 0.8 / 1.89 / 1.82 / 2.02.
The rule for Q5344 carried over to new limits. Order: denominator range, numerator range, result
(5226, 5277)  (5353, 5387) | 1.08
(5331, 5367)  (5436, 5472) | 1.09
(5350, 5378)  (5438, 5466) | 1.13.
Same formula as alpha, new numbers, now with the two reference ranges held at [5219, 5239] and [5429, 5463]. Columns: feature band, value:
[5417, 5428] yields 0.07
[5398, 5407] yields 0.08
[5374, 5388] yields 0.03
